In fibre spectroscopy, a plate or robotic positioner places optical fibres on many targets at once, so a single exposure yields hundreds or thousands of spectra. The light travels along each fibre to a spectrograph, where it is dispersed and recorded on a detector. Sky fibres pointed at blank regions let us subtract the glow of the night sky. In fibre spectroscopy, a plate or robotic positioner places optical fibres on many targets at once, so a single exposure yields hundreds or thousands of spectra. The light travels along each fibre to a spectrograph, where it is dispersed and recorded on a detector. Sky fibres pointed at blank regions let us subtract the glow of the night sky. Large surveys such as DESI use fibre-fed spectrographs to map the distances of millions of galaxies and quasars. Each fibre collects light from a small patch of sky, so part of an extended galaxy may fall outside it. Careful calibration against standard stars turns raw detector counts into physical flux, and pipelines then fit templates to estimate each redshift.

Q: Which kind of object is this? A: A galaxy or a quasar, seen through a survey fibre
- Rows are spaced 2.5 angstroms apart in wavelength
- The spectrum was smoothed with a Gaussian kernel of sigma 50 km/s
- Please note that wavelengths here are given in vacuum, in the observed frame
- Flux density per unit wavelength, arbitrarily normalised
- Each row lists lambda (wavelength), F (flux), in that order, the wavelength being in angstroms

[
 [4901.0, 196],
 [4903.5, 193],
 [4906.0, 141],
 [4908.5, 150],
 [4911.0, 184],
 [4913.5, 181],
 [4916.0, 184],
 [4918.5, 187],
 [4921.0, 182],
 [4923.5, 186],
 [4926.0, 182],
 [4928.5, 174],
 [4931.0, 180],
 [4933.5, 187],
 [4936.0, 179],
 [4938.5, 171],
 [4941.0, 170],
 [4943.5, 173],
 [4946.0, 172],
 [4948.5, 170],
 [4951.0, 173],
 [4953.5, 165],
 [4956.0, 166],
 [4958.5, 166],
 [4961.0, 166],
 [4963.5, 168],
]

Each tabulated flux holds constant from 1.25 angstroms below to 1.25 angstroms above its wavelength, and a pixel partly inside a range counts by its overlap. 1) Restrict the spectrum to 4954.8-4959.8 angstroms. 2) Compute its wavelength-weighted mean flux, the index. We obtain 166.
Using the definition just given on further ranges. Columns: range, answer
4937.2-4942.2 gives 171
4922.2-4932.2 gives 181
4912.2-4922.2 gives 184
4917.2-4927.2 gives 184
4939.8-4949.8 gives 171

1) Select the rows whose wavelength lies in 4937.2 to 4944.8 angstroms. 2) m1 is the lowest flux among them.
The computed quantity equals 170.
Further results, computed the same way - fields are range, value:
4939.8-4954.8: 165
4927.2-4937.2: 174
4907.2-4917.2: 150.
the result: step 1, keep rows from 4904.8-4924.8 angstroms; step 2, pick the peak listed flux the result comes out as 187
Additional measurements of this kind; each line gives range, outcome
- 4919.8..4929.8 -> 186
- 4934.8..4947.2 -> 179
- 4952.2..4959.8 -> 166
